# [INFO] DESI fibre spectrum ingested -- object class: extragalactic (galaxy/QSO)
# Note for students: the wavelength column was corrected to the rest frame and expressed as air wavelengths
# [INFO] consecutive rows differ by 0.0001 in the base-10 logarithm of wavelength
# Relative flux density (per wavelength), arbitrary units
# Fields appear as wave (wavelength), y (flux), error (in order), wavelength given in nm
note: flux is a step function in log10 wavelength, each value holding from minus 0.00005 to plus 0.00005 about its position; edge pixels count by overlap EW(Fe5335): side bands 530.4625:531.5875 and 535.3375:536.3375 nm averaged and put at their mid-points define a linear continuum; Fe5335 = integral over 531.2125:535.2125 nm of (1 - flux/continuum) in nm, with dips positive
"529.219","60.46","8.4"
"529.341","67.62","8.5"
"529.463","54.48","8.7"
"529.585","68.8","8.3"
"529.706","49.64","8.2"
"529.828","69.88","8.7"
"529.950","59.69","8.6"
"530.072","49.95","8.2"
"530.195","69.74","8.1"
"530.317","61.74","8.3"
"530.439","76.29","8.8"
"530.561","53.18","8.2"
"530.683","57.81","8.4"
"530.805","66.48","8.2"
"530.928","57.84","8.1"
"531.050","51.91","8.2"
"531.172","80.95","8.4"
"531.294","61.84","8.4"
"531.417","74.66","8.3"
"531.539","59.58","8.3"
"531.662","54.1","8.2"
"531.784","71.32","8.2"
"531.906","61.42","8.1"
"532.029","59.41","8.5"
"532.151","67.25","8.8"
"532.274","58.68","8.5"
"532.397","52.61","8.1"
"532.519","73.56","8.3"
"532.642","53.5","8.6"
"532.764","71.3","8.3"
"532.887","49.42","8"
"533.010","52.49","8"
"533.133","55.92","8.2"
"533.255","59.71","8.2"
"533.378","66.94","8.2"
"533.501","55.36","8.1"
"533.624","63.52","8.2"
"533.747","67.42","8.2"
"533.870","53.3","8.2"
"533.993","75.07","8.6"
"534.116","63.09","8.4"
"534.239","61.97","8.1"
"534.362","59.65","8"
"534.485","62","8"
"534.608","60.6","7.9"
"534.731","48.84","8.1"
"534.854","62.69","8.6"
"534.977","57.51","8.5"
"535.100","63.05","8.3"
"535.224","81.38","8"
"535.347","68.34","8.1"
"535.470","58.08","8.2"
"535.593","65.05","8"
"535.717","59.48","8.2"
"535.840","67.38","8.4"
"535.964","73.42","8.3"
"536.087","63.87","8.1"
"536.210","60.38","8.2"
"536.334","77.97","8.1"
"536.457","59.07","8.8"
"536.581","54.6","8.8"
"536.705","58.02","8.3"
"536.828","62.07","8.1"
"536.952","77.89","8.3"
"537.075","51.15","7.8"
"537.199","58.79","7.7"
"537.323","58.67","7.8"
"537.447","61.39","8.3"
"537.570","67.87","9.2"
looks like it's 0.16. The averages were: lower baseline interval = 63.2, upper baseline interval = 65.2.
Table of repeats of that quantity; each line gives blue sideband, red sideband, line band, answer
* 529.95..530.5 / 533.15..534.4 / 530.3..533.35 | 0.069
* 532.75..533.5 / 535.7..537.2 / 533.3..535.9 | -0.096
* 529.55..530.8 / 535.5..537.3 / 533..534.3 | 0.019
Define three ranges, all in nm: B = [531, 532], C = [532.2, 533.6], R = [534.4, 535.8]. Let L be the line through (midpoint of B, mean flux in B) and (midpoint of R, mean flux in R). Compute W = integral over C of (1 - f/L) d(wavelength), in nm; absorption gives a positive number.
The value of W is 0.10 nm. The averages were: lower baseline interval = 64.5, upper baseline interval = 62.5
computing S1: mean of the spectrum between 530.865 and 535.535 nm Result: 62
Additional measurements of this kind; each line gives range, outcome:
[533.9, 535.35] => 63.3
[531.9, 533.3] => 59.5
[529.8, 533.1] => 61.9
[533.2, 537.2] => 63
